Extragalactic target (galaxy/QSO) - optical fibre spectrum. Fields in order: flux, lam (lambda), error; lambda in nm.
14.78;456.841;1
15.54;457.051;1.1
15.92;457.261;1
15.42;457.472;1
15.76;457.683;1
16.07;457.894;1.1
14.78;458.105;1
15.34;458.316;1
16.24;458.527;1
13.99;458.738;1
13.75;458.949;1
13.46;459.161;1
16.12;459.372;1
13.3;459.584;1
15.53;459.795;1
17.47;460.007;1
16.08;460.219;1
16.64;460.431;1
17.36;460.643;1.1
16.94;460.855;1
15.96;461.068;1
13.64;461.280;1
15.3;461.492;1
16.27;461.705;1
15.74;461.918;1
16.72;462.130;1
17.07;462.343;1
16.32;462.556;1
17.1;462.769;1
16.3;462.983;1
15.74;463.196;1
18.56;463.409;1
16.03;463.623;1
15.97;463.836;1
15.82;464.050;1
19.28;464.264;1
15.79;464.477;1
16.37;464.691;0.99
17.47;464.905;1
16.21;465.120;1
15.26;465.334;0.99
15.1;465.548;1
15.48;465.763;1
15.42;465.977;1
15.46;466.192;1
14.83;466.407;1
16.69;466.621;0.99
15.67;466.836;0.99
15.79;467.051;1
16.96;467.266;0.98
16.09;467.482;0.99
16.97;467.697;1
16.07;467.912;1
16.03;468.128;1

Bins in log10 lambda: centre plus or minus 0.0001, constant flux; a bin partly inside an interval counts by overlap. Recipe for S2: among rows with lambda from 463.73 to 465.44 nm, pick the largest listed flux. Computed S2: 19.28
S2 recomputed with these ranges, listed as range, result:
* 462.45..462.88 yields 17.1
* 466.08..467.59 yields 16.96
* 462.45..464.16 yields 18.56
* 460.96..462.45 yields 17.07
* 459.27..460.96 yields 17.47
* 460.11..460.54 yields 16.64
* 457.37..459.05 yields 16.24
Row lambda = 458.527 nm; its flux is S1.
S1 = 16.24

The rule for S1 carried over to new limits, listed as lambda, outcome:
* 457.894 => 16.07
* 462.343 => 17.07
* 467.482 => 16.09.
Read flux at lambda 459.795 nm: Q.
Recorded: 15.53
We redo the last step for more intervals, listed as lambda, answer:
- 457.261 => 15.92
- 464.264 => 19.28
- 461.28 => 13.64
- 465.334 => 15.26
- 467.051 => 15.79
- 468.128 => 16.03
